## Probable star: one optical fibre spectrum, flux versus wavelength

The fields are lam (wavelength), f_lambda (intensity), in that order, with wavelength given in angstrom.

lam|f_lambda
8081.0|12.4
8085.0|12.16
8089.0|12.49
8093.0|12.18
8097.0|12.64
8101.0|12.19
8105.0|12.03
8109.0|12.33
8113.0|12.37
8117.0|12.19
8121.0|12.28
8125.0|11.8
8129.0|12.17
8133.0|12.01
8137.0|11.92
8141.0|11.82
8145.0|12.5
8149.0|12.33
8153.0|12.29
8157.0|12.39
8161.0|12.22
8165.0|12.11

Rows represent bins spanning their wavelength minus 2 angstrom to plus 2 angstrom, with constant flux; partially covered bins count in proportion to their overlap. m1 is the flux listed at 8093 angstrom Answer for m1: 12.18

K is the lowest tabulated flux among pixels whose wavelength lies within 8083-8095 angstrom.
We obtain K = 12.16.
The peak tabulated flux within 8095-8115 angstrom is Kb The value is 12.64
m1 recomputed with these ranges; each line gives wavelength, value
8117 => 12.19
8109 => 12.33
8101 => 12.19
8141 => 11.82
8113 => 12.37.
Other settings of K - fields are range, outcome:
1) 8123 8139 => 11.8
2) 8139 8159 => 11.82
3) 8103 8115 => 12.03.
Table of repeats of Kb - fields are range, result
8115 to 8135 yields 12.28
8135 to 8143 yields 11.92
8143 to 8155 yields 12.5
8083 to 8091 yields 12.49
